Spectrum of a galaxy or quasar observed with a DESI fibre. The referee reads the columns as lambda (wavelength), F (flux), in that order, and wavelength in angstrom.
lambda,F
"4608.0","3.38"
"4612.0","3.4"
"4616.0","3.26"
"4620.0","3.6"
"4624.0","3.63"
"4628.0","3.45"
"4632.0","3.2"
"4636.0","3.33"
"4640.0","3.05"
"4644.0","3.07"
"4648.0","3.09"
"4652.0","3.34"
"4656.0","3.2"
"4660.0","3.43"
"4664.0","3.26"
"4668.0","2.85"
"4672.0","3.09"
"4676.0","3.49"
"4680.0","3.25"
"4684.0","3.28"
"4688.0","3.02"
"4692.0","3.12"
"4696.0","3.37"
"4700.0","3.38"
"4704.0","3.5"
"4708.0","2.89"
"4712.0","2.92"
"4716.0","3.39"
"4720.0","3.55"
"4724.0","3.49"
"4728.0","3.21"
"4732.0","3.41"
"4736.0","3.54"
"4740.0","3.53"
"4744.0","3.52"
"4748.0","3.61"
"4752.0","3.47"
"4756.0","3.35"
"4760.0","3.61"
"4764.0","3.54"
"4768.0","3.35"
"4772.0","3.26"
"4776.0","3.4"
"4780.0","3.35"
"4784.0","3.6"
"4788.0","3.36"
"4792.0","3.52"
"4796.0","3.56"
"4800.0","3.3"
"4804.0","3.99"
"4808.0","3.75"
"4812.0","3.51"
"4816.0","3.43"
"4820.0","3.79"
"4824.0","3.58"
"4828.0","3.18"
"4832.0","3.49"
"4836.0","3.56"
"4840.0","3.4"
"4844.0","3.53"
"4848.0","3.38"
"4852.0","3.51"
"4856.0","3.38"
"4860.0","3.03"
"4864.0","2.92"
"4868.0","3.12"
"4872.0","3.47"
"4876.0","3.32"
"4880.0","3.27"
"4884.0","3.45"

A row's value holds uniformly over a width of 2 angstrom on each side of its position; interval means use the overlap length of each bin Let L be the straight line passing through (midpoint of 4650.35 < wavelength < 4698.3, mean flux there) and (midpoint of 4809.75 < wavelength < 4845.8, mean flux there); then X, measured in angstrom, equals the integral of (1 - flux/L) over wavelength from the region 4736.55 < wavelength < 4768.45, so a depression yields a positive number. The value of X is -1.35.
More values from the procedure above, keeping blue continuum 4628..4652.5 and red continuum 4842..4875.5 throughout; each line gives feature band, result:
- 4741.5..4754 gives -1.1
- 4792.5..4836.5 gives -3.8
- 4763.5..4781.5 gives -0.6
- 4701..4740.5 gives -1.3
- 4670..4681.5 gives -0.2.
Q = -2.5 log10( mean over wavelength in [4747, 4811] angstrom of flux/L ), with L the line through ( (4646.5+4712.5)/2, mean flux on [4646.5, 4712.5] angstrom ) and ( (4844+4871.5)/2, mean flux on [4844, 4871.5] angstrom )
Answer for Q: -0.08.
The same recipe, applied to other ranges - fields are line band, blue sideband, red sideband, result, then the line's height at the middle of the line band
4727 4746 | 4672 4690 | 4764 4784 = -0.04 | 3.33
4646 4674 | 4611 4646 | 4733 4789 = 0.06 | 3.36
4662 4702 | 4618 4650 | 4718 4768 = 0.06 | 3.38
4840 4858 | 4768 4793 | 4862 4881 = -0.06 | 3.26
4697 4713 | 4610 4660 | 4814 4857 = 0.05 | 3.37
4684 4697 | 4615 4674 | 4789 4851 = 0.05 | 3.33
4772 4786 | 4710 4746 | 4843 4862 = -0.01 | 3.38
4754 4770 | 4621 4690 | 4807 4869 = -0.04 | 3.34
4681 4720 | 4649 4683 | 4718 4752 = 0.04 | 3.36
